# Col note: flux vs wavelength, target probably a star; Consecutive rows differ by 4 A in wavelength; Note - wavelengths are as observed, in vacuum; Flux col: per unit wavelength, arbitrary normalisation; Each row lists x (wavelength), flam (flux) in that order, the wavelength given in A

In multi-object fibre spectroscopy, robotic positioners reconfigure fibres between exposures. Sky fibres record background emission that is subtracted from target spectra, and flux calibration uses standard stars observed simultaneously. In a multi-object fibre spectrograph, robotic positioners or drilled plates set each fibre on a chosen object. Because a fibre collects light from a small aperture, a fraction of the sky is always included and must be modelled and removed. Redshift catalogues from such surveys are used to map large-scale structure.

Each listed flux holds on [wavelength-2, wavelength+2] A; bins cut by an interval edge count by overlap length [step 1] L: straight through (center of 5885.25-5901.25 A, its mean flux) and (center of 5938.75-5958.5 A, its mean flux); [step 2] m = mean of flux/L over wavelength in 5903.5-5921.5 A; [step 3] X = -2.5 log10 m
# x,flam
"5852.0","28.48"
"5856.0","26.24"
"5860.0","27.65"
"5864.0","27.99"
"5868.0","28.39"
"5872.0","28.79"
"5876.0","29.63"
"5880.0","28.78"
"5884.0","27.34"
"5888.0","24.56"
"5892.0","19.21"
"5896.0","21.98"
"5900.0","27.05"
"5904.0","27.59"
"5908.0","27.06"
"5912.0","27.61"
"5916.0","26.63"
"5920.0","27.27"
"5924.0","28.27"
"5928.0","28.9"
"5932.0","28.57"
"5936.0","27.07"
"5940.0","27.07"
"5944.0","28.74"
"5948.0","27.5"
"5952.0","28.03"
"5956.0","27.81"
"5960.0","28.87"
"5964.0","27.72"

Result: -0.10 mag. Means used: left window 23.2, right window 27.9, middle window 27.2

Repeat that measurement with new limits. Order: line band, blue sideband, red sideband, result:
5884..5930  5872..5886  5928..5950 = 0.088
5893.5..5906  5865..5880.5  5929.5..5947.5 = 0.128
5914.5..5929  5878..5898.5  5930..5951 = -0.045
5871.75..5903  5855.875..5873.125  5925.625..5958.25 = 0.086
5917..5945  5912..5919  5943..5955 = -0.017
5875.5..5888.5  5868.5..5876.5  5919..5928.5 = 0.044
